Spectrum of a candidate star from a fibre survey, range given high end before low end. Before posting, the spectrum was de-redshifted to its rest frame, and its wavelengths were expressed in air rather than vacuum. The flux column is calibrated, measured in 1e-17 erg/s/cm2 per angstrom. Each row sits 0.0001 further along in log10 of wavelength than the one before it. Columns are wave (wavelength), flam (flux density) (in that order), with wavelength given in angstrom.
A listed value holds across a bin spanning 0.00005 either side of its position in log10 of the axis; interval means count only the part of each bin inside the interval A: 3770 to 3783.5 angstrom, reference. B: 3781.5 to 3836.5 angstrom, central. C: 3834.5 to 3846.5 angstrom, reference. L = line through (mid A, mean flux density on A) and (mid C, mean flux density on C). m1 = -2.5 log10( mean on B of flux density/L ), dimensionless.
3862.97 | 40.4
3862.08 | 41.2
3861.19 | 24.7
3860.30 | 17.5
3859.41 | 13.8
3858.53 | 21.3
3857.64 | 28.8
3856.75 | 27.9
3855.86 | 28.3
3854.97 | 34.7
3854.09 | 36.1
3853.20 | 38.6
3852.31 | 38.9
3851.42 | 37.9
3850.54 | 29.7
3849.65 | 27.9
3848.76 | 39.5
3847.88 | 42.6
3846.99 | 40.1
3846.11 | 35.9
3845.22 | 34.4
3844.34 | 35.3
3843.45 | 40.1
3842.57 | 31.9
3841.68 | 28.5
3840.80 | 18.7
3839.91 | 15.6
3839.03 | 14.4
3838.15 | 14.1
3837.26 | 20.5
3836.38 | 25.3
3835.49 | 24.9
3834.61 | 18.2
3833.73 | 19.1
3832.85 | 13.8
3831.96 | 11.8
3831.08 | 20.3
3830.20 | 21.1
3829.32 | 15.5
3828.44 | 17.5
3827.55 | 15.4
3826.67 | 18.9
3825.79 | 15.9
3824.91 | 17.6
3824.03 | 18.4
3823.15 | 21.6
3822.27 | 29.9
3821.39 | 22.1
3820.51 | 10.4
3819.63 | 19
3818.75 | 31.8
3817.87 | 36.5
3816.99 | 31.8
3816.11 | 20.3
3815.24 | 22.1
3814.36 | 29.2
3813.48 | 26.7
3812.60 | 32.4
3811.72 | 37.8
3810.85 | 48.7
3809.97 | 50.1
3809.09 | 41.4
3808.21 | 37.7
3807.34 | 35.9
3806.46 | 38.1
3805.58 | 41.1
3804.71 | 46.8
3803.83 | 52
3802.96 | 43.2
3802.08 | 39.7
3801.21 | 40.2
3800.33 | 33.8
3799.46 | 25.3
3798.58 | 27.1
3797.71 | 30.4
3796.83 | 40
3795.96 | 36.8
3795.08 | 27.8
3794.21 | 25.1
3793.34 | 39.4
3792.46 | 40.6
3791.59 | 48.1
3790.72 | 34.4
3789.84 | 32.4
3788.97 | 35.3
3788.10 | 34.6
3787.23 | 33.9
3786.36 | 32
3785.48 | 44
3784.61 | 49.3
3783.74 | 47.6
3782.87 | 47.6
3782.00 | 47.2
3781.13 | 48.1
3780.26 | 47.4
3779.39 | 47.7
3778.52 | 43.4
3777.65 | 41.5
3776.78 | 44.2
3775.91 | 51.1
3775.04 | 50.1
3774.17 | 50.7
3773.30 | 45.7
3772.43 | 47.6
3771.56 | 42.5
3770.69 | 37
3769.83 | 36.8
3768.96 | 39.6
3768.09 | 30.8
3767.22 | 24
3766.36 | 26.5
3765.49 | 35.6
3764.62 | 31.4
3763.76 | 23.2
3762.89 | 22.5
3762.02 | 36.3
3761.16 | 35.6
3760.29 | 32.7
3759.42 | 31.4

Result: 0.16 mag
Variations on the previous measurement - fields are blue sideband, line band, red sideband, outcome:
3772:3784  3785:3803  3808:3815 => 0.20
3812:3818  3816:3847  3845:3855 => 0.38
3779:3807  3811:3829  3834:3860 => 0.38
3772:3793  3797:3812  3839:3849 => 0.00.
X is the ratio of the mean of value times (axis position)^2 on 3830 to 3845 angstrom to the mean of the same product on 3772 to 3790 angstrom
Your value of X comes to 0.52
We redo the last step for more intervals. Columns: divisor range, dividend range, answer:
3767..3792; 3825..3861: 0.63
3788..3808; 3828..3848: 0.67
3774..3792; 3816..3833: 0.49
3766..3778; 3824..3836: 0.45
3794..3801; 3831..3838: 0.62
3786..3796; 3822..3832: 0.55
